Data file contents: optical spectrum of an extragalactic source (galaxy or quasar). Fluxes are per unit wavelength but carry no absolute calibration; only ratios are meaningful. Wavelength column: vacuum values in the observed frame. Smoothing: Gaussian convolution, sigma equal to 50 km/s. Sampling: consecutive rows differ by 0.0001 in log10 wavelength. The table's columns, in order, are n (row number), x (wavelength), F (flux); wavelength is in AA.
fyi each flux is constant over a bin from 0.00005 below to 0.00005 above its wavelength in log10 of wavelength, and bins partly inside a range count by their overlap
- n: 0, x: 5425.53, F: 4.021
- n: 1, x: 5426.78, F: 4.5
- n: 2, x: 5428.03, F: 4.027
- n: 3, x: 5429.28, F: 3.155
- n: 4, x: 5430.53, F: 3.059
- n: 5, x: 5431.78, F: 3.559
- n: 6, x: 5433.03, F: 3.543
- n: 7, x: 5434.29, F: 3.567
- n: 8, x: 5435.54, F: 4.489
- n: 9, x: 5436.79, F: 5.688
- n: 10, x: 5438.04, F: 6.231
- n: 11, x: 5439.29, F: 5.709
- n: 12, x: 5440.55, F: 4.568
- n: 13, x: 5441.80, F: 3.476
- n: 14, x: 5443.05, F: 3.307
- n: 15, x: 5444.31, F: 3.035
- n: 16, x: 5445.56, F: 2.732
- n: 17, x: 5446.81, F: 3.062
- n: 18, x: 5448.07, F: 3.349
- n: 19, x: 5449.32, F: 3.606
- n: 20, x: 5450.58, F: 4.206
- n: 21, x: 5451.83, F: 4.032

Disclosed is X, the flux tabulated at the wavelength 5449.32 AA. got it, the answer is 3.606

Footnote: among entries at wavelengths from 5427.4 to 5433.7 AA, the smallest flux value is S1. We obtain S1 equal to 3.059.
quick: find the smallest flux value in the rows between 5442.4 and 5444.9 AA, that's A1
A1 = 3.035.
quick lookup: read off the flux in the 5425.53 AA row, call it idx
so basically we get 4.021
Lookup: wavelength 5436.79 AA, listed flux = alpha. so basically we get 5.688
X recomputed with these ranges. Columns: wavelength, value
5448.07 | 3.349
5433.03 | 3.543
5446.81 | 3.062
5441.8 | 3.476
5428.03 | 4.027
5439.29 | 5.709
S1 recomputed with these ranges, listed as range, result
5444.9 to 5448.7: 2.732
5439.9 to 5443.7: 3.307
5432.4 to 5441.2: 3.543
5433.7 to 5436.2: 3.567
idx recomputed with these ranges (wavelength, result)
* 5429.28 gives 3.155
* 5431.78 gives 3.559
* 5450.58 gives 4.206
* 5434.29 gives 3.567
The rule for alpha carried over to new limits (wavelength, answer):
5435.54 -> 4.489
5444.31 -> 3.035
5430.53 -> 3.059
